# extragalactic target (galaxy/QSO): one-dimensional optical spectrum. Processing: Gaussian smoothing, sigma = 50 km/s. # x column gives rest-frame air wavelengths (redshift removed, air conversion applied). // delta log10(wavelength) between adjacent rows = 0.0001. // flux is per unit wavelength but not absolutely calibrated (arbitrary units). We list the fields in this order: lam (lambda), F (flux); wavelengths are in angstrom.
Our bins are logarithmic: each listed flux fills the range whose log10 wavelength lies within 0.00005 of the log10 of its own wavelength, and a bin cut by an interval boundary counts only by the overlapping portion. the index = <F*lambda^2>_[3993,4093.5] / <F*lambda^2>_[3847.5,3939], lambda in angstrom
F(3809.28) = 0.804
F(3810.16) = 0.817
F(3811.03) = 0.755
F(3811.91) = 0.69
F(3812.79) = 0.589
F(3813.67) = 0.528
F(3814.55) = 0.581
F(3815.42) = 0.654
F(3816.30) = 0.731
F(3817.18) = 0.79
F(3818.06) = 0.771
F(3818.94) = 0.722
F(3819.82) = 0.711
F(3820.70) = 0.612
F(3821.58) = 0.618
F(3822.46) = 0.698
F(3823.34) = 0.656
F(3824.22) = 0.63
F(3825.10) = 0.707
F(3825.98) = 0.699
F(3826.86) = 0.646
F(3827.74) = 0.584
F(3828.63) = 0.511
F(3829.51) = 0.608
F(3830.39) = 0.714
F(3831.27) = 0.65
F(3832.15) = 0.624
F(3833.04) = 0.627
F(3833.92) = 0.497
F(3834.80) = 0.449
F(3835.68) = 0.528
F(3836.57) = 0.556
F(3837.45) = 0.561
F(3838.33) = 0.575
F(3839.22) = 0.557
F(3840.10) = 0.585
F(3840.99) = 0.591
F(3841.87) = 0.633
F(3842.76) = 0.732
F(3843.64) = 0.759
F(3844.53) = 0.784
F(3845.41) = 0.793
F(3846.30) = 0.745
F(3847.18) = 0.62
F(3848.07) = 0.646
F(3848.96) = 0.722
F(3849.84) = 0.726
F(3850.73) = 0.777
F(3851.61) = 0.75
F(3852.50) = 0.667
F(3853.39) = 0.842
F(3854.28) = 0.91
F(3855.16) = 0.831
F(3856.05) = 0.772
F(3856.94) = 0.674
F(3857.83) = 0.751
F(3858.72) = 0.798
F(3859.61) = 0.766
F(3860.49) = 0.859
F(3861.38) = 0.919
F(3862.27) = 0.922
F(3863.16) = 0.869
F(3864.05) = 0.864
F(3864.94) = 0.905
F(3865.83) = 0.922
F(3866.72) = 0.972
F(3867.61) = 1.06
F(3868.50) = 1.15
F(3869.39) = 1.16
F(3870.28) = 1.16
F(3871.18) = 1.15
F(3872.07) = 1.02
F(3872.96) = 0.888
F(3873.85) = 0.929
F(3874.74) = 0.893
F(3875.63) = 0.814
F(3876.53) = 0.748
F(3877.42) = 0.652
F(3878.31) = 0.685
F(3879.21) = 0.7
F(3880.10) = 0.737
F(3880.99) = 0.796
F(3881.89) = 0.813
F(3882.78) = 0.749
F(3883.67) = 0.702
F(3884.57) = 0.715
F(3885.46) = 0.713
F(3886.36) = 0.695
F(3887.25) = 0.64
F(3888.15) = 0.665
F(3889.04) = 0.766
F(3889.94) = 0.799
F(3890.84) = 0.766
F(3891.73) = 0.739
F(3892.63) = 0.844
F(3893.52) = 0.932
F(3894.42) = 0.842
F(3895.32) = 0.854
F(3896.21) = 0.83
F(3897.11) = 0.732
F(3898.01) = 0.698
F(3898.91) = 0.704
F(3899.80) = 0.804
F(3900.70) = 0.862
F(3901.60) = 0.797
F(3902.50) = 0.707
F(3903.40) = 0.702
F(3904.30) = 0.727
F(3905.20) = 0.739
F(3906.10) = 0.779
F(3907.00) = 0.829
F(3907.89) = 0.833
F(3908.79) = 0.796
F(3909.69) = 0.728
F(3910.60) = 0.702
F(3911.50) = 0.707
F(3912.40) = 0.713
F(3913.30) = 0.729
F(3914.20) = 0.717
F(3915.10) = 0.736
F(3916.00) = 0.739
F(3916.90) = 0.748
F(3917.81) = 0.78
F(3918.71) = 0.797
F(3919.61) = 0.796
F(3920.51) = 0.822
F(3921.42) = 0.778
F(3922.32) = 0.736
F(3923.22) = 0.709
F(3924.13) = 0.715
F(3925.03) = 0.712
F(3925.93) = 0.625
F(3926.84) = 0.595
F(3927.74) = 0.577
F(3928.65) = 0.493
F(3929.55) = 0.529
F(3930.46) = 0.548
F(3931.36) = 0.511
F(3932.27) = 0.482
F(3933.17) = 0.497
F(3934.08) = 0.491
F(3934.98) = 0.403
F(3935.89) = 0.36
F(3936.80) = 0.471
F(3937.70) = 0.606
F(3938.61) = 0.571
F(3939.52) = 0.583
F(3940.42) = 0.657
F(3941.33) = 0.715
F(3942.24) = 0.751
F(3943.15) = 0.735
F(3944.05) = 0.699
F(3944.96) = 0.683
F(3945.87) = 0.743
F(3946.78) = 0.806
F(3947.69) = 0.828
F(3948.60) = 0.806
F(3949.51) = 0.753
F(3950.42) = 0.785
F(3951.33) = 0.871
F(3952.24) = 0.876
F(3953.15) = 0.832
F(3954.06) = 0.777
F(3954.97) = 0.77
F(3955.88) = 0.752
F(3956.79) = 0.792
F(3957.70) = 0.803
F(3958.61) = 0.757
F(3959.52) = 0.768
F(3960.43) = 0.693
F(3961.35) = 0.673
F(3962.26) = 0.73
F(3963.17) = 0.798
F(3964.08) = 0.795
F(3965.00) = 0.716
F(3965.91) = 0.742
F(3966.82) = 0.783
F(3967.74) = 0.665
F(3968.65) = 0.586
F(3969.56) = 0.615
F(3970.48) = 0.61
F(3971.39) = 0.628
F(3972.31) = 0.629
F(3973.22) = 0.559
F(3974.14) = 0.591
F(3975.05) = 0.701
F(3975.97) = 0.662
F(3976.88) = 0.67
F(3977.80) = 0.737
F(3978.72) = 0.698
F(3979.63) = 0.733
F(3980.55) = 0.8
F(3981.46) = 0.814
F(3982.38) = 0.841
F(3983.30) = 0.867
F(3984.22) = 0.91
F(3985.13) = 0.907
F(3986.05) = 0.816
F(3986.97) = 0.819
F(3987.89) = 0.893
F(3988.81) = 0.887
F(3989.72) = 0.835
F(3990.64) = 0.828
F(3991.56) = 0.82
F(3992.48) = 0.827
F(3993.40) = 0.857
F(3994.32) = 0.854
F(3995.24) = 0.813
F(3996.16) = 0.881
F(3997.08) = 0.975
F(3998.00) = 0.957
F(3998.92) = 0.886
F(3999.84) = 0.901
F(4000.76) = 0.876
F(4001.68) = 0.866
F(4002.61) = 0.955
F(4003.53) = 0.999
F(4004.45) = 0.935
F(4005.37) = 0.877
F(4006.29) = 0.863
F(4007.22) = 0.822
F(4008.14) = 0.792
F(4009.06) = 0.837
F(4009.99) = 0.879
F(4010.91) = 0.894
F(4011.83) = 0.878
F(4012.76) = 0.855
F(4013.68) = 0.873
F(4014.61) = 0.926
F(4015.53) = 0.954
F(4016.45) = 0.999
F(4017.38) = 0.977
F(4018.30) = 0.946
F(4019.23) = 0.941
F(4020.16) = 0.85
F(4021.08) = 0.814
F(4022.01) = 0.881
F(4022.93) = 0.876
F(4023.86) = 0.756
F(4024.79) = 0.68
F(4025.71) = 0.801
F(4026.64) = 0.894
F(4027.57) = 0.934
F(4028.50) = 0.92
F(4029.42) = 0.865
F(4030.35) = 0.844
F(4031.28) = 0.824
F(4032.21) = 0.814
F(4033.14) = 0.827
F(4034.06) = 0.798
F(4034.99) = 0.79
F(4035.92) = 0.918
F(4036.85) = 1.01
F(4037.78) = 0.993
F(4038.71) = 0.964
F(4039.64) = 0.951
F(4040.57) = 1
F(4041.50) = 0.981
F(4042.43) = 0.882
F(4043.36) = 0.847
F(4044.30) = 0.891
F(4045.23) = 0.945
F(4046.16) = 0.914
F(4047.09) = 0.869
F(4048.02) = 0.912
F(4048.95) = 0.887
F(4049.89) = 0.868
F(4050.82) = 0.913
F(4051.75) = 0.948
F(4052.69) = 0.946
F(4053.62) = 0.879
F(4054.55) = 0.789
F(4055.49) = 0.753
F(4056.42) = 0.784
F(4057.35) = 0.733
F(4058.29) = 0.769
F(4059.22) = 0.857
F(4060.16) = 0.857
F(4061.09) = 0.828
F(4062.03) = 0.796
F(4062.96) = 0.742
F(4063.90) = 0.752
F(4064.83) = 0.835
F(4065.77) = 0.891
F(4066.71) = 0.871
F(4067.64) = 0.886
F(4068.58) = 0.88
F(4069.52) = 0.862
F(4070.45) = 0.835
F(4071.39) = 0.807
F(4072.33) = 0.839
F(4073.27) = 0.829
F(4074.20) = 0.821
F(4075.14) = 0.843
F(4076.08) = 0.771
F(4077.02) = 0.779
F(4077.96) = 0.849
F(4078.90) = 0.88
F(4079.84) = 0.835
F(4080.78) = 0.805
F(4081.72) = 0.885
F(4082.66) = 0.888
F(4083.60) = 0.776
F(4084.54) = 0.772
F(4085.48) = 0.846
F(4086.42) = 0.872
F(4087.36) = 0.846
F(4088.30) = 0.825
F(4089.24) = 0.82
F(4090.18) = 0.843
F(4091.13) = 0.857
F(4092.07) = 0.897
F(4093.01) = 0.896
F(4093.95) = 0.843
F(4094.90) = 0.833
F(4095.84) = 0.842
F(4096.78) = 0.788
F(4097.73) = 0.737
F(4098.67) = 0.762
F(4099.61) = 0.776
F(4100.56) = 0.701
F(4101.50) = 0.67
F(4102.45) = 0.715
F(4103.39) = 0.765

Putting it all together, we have 1.24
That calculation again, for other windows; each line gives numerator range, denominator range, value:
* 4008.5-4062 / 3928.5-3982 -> 1.34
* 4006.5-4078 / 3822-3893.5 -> 1.25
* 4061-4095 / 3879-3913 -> 1.21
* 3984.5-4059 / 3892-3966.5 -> 1.28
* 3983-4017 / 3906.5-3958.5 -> 1.31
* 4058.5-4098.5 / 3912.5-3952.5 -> 1.33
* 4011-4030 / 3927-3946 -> 1.60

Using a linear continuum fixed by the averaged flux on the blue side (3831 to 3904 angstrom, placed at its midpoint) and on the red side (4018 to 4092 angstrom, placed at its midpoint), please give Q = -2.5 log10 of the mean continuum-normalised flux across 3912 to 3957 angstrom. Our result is 0.17 mag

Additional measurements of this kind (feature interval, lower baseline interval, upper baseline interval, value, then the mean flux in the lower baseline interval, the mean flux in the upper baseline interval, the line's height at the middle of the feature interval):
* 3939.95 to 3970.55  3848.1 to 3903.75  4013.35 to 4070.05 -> 0.132 mag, 0.819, 0.872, 0.844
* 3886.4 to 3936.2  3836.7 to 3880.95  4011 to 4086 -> 0.162 mag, 0.806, 0.862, 0.821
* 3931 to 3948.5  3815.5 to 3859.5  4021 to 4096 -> 0.230 mag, 0.677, 0.854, 0.759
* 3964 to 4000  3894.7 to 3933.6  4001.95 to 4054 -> 0.059 mag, 0.712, 0.891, 0.819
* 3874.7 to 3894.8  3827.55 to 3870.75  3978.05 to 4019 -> 0.036 mag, 0.75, 0.873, 0.779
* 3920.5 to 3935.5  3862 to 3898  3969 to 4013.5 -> 0.365 mag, 0.842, 0.816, 0.831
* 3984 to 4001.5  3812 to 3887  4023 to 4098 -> -0.069 mag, 0.743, 0.852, 0.817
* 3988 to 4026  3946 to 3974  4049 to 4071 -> -0.120 mag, 0.738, 0.839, 0.785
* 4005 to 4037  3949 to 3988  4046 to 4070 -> -0.080 mag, 0.748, 0.846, 0.806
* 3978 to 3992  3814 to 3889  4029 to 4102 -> -0.028 mag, 0.746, 0.846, 0.808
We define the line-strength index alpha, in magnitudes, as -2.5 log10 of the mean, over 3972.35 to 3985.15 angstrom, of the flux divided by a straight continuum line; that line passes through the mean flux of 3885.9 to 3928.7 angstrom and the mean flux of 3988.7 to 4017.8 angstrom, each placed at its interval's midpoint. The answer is 0.152 mag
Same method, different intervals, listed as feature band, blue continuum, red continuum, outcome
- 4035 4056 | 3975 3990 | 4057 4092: -0.11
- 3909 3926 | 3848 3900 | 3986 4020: 0.14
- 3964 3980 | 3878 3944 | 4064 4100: 0.12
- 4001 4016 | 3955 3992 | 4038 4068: -0.11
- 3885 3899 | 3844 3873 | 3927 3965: 0.03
